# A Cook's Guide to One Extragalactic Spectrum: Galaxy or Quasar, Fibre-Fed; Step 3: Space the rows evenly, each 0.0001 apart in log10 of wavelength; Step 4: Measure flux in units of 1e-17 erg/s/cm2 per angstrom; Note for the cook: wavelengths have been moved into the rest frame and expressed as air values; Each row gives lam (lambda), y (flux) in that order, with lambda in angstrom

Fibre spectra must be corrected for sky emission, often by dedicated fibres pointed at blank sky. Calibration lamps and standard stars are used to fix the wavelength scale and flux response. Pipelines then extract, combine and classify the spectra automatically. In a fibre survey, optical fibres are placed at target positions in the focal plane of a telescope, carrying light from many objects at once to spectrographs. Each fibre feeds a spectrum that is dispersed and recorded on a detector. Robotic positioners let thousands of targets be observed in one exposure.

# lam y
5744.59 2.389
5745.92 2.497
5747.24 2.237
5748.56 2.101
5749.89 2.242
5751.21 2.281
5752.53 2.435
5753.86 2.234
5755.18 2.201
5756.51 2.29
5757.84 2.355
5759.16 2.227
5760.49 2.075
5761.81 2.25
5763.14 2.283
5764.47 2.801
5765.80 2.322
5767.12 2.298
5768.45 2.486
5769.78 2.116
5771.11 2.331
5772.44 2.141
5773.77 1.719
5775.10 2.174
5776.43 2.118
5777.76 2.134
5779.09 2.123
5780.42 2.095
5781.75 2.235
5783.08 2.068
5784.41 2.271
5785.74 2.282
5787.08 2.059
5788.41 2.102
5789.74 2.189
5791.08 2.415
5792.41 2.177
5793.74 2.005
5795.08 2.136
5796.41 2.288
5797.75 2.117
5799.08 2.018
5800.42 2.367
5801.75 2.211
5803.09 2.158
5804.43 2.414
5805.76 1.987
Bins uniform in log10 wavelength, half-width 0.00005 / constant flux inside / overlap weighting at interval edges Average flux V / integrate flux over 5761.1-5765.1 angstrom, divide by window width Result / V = 2.44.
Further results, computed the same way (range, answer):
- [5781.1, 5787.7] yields 2.18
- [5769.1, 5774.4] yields 2.08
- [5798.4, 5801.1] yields 2.2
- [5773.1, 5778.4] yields 2.04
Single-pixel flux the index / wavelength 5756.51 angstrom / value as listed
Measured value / 2.29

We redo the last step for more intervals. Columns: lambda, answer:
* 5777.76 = 2.134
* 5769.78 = 2.116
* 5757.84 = 2.355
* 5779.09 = 2.123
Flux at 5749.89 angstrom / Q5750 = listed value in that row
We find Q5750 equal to 2.242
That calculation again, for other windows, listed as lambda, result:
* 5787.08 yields 2.059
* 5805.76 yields 1.987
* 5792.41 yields 2.177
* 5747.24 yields 2.237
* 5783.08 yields 2.068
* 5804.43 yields 2.414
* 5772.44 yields 2.141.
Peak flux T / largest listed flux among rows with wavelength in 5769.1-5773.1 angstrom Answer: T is 2.331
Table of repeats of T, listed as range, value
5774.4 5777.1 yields 2.174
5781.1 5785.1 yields 2.271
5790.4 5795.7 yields 2.415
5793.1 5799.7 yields 2.288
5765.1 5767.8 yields 2.322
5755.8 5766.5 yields 2.801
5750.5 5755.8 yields 2.435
